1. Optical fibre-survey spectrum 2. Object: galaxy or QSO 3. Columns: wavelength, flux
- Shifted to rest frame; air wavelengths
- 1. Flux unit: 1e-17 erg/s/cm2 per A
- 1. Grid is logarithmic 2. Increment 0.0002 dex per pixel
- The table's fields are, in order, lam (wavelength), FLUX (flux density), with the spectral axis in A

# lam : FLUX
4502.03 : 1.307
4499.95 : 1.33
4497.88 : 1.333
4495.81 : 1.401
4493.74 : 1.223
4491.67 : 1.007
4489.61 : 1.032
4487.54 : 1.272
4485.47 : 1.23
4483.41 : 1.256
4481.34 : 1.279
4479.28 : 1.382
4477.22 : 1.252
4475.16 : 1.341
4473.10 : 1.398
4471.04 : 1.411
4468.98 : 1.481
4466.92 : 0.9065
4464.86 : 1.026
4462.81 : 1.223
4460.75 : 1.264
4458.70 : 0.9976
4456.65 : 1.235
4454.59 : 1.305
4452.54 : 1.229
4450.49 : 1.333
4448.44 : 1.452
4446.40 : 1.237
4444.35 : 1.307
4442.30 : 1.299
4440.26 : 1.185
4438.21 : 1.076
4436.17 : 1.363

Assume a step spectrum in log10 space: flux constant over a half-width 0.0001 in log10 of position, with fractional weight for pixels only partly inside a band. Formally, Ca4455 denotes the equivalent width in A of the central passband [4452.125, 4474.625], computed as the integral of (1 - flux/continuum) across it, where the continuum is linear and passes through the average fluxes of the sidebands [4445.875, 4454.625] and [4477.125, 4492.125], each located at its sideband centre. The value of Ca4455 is 0.90 A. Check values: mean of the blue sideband 1.32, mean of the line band 1.23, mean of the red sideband 1.22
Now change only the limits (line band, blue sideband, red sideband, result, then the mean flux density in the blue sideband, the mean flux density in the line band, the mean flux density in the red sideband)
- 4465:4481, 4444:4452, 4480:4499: -0.32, 1.33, 1.29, 1.23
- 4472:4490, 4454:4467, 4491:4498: -1.16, 1.15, 1.28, 1.24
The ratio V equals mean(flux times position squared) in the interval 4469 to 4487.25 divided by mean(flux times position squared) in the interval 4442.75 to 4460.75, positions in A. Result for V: 1.1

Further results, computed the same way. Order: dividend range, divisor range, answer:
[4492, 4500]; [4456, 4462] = 1.13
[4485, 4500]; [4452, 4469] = 1.06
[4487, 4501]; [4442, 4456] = 0.96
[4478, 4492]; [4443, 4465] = 0.99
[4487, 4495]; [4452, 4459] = 0.95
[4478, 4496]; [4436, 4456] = 0.98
